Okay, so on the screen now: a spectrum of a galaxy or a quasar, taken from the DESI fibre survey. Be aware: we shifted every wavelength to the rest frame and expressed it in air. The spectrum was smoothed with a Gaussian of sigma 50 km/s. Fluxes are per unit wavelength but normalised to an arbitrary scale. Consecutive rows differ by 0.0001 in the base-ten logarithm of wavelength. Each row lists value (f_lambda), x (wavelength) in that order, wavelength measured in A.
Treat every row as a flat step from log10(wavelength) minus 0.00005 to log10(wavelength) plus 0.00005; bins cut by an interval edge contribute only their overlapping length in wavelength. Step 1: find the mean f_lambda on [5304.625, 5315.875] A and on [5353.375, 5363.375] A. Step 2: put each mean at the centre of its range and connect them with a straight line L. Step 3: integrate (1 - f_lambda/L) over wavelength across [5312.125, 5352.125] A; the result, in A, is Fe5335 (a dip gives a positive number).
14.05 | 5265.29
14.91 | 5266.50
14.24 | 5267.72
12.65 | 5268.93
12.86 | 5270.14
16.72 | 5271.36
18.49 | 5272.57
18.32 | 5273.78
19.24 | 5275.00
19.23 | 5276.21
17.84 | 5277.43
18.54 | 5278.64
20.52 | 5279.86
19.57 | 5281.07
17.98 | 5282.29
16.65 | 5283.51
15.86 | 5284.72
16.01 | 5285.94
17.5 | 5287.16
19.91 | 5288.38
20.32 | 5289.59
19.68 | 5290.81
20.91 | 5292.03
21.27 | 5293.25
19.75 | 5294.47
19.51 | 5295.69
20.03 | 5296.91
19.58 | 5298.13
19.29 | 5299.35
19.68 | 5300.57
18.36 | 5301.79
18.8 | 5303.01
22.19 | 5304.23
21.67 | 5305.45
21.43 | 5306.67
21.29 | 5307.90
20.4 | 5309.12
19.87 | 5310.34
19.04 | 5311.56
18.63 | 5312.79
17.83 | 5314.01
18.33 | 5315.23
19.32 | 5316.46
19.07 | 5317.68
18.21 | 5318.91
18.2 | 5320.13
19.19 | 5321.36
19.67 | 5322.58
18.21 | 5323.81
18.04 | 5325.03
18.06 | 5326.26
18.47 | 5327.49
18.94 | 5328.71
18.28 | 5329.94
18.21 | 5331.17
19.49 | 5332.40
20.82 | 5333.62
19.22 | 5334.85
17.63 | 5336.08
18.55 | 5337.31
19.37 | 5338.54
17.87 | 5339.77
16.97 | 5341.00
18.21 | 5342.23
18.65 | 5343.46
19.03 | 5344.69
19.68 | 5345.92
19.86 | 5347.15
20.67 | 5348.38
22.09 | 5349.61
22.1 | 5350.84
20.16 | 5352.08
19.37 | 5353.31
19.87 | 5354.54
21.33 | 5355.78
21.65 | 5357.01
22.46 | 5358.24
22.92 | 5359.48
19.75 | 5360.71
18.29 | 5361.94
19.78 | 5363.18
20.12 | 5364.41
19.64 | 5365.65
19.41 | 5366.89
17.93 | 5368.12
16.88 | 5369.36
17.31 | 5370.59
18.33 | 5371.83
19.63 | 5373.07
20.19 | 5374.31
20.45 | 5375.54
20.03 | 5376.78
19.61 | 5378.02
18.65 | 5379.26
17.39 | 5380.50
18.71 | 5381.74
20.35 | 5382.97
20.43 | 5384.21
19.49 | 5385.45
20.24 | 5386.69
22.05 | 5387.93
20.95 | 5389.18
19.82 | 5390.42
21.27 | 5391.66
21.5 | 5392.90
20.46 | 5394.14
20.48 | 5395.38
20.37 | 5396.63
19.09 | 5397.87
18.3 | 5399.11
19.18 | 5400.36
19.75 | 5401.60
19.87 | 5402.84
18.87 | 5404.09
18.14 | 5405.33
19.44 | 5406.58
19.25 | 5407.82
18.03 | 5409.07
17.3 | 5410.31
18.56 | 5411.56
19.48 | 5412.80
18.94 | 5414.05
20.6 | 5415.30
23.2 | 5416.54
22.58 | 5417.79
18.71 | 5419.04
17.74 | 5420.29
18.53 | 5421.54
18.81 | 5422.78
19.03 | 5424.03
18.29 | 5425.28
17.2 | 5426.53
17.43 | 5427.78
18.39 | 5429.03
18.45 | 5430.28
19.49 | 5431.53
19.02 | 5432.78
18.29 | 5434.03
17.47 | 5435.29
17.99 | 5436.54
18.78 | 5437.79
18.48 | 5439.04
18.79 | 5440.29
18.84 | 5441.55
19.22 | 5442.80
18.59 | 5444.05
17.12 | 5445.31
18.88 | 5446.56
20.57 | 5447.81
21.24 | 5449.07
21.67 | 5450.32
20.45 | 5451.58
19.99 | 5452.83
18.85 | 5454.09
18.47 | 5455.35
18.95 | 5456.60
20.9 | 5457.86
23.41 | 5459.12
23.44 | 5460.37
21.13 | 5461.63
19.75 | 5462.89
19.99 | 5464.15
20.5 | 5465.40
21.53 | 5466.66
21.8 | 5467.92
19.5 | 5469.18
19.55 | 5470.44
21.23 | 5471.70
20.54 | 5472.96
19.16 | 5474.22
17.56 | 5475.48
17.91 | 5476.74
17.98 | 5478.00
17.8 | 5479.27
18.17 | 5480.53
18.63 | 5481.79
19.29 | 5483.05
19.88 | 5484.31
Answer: 2.5 A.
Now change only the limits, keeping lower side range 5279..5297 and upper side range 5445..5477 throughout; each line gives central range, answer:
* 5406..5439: 1.76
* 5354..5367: -0.68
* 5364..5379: 0.37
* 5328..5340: 0.28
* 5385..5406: -0.26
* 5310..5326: 0.41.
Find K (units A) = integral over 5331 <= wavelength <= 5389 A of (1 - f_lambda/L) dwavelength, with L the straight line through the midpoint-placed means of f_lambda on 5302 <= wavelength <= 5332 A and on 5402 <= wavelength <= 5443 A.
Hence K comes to -1.6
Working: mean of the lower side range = 19.2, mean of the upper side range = 18.9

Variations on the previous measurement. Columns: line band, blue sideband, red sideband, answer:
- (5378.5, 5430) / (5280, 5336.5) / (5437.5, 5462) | 0.59 A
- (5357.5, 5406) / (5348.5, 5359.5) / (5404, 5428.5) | 1.23 A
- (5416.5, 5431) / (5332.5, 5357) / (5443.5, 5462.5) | 0.87 A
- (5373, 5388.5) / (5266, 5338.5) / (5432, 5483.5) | -0.53 A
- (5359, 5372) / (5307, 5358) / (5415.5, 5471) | 0.18 A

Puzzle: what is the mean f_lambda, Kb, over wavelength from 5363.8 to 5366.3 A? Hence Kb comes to 19.8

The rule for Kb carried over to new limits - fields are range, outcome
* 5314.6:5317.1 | 18.8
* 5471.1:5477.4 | 19.3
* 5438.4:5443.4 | 18.8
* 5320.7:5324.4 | 19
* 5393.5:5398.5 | 20.1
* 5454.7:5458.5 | 19.4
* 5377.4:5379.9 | 19.1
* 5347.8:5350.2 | 21.4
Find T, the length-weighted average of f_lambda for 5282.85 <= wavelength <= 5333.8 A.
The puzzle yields 19.2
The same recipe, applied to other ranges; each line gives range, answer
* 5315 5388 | 19.4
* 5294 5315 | 19.8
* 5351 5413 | 19.7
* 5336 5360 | 20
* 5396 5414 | 19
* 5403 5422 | 19.3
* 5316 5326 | 18.7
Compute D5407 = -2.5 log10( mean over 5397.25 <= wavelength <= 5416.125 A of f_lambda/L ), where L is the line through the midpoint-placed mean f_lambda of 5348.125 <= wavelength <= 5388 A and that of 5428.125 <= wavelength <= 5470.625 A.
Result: 0.04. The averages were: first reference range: 19.9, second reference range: 19.7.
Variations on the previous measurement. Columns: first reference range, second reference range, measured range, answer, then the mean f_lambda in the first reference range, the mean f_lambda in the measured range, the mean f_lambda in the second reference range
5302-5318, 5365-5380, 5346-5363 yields -0.08 mag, 19.8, 20.7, 19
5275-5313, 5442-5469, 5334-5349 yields 0.05 mag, 19.4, 18.8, 20.3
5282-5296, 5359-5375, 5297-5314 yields -0.06 mag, 18.8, 19.9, 19.2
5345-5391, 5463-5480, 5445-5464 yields -0.04 mag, 19.9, 20.4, 19.6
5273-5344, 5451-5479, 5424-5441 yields 0.09 mag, 19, 18.3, 20.1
